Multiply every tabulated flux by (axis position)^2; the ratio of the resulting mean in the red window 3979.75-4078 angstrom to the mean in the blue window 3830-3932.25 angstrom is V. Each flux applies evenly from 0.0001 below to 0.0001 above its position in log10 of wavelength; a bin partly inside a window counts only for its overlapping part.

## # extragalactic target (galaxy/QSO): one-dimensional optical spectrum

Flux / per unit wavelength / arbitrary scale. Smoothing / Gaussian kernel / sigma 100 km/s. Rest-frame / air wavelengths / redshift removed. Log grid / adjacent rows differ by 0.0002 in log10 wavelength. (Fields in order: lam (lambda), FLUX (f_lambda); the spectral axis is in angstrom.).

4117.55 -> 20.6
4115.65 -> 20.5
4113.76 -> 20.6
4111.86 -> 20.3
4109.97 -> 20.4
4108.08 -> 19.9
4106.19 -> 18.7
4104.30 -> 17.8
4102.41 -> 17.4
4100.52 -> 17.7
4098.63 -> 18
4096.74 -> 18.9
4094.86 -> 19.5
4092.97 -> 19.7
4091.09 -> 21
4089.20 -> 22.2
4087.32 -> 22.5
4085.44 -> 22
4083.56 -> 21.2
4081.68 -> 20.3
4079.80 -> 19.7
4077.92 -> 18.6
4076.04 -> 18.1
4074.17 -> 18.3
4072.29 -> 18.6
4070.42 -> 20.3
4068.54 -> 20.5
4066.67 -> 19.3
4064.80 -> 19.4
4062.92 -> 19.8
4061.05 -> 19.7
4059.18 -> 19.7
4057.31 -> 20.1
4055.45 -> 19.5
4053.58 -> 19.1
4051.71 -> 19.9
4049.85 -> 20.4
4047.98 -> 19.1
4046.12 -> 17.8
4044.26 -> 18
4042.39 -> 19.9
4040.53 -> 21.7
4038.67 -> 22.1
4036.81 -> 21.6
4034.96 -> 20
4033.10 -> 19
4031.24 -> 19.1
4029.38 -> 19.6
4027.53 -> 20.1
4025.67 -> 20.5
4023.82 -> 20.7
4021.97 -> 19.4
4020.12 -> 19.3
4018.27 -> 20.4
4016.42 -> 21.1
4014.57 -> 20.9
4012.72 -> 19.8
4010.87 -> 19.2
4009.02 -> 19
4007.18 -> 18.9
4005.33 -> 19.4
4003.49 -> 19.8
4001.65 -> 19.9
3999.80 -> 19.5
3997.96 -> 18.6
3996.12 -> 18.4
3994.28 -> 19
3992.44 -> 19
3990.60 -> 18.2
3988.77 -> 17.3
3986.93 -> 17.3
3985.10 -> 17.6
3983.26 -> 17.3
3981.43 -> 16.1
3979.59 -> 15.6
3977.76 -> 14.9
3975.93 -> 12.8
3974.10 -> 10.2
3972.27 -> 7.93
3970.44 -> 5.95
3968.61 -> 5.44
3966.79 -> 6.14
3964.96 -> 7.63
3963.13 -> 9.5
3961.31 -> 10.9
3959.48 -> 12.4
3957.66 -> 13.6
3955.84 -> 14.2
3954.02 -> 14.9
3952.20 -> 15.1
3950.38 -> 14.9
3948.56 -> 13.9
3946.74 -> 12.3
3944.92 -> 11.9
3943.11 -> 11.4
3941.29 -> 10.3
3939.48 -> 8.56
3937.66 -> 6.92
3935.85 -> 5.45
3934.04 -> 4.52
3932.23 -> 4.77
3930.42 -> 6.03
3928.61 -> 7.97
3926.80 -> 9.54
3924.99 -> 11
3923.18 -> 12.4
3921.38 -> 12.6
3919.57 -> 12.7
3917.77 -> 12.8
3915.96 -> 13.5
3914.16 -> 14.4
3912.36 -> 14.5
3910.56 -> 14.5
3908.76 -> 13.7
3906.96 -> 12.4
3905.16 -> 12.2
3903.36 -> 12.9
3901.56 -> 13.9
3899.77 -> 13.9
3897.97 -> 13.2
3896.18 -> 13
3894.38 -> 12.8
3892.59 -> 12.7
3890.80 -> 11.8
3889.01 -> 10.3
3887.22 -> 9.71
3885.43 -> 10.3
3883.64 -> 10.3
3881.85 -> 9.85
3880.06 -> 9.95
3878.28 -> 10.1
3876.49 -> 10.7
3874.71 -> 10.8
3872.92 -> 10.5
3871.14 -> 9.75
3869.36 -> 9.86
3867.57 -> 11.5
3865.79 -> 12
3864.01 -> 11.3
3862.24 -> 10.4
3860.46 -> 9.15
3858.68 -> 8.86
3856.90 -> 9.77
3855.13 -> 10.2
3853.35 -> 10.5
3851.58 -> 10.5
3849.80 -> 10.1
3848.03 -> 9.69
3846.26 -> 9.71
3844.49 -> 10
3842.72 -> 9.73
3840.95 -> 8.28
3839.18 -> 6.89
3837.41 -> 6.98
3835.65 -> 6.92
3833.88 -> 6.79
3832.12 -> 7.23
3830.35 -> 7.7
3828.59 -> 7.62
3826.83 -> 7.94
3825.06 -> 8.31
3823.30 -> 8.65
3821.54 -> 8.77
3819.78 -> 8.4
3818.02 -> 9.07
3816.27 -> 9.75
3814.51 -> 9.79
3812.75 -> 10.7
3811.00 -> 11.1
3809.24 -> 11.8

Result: 1.95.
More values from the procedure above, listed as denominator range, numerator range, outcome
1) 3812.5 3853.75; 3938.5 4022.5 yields 1.88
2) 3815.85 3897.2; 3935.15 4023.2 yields 1.63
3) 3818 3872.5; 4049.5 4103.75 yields 2.42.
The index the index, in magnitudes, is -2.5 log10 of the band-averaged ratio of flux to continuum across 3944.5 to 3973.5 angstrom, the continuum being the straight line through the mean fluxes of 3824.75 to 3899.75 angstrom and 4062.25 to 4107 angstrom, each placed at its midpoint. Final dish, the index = 0.262 mag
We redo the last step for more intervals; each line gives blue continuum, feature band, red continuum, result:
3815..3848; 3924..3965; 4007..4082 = 0.36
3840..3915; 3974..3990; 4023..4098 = 0.03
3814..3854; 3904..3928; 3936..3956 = -0.16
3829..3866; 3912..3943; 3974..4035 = 0.37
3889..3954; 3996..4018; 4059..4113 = -0.24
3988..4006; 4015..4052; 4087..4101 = -0.04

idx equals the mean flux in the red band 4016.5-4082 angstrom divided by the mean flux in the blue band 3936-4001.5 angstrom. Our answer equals 1.5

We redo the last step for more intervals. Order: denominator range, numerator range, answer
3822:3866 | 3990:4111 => 2.19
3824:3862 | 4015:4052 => 2.29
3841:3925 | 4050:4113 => 1.72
